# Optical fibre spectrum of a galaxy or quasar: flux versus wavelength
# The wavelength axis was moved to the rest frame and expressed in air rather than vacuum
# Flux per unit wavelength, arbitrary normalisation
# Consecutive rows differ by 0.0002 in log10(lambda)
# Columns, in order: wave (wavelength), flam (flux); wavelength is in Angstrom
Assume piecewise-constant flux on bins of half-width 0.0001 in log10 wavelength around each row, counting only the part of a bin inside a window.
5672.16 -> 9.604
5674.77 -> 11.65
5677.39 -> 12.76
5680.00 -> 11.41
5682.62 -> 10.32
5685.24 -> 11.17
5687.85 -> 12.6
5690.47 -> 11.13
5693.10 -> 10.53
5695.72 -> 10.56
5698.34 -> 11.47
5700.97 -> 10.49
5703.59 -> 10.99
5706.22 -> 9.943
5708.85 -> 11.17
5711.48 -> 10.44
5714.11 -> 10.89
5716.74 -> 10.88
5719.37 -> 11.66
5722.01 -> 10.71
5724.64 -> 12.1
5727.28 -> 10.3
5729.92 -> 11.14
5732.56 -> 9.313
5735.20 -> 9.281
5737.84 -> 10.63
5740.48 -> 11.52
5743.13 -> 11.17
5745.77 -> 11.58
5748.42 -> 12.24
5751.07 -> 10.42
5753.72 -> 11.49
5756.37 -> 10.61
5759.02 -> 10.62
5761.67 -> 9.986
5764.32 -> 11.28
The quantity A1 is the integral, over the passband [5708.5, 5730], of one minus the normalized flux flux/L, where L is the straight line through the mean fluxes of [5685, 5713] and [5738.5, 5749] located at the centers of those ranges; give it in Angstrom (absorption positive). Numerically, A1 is 0.4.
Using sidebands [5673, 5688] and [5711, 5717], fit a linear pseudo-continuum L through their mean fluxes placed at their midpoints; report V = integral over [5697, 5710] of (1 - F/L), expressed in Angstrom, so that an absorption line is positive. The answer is 0.2 Angstrom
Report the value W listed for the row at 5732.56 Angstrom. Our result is 9.313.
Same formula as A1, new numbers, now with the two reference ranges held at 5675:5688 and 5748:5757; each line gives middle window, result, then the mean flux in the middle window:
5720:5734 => 0.7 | 10.7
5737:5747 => -0.1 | 11.3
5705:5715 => 0.7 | 10.6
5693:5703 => 0.6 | 10.8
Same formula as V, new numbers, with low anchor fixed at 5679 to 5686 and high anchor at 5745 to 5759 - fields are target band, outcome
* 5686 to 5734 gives 0.5 Angstrom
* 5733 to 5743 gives 0.6 Angstrom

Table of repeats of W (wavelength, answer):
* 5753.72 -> 11.49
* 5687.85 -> 12.6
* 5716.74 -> 10.88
